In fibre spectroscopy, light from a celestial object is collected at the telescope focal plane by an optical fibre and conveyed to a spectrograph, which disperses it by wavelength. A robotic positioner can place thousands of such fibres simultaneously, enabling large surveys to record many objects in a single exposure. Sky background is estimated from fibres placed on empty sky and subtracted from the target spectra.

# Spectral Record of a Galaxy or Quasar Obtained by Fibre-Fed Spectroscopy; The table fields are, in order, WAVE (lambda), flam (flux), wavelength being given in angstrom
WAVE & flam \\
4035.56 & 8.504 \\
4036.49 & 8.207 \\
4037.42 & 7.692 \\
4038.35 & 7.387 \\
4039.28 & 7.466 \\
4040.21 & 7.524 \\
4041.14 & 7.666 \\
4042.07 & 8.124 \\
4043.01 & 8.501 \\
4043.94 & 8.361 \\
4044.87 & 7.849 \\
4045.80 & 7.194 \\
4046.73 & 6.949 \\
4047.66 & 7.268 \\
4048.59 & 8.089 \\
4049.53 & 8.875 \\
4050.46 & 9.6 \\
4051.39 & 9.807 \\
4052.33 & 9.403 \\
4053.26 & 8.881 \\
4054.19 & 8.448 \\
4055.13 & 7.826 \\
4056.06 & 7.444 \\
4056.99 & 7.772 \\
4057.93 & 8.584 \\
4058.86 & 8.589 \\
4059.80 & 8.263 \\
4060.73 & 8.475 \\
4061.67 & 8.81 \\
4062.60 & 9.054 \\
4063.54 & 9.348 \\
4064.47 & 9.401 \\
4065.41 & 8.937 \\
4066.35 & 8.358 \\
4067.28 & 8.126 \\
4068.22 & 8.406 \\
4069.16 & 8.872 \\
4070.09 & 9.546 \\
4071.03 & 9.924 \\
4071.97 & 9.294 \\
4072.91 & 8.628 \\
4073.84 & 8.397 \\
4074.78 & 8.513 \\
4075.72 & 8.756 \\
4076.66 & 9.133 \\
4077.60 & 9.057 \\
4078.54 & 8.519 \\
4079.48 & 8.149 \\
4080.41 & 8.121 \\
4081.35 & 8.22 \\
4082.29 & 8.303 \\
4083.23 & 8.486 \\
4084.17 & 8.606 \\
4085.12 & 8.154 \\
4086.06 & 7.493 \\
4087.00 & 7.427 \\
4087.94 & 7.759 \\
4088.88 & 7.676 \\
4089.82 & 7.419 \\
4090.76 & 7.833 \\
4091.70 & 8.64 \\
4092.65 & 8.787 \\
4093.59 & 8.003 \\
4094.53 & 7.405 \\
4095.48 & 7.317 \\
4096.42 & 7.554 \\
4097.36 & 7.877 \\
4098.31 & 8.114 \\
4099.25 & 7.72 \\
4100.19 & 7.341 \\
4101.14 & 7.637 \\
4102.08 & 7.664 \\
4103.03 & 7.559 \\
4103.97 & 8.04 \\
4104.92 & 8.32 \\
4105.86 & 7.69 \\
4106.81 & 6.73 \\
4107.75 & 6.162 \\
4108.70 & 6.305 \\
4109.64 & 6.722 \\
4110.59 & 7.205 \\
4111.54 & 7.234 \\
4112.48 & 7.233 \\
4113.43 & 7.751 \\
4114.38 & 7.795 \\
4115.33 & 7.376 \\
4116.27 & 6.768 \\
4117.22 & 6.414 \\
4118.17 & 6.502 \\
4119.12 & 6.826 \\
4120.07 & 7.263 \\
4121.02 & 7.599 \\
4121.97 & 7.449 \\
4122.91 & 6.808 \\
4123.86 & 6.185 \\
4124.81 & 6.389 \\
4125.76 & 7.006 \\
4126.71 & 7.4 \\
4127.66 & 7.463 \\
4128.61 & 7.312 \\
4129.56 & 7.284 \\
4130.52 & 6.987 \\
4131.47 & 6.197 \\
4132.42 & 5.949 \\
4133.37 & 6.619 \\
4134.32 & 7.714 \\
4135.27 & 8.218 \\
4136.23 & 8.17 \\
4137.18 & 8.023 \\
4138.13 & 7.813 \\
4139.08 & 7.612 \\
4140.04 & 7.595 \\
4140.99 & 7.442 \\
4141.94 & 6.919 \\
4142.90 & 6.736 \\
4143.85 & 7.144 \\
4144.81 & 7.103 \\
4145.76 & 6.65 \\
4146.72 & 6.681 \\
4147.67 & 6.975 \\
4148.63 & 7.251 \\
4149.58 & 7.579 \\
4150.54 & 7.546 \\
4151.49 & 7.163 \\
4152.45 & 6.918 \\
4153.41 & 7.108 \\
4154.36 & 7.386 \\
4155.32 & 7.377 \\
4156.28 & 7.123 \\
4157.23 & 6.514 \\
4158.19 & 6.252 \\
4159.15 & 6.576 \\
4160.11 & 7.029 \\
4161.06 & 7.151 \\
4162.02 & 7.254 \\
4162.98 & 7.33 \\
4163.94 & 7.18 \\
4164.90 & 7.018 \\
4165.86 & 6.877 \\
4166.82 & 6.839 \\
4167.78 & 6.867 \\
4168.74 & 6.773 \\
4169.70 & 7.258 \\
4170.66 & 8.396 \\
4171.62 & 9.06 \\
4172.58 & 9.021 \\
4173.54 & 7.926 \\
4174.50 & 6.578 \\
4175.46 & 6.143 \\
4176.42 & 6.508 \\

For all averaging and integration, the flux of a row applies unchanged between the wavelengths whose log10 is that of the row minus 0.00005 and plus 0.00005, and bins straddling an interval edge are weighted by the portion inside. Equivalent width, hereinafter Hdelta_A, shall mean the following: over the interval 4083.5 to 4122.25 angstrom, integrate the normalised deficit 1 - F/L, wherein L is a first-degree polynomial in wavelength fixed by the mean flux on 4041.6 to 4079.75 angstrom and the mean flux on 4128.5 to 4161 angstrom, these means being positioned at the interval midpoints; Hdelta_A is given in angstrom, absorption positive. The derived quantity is 1.8 angstrom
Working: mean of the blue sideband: 8.57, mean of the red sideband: 7.14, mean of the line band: 7.5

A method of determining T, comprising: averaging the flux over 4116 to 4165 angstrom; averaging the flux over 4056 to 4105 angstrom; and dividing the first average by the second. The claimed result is 0.9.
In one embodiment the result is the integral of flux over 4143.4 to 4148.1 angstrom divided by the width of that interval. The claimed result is 6.91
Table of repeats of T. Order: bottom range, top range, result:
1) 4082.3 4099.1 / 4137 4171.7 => 0.91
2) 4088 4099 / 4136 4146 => 0.94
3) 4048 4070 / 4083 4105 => 0.90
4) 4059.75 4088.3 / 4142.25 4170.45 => 0.82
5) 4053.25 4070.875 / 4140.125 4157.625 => 0.83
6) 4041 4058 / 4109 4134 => 0.85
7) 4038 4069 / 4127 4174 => 0.87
